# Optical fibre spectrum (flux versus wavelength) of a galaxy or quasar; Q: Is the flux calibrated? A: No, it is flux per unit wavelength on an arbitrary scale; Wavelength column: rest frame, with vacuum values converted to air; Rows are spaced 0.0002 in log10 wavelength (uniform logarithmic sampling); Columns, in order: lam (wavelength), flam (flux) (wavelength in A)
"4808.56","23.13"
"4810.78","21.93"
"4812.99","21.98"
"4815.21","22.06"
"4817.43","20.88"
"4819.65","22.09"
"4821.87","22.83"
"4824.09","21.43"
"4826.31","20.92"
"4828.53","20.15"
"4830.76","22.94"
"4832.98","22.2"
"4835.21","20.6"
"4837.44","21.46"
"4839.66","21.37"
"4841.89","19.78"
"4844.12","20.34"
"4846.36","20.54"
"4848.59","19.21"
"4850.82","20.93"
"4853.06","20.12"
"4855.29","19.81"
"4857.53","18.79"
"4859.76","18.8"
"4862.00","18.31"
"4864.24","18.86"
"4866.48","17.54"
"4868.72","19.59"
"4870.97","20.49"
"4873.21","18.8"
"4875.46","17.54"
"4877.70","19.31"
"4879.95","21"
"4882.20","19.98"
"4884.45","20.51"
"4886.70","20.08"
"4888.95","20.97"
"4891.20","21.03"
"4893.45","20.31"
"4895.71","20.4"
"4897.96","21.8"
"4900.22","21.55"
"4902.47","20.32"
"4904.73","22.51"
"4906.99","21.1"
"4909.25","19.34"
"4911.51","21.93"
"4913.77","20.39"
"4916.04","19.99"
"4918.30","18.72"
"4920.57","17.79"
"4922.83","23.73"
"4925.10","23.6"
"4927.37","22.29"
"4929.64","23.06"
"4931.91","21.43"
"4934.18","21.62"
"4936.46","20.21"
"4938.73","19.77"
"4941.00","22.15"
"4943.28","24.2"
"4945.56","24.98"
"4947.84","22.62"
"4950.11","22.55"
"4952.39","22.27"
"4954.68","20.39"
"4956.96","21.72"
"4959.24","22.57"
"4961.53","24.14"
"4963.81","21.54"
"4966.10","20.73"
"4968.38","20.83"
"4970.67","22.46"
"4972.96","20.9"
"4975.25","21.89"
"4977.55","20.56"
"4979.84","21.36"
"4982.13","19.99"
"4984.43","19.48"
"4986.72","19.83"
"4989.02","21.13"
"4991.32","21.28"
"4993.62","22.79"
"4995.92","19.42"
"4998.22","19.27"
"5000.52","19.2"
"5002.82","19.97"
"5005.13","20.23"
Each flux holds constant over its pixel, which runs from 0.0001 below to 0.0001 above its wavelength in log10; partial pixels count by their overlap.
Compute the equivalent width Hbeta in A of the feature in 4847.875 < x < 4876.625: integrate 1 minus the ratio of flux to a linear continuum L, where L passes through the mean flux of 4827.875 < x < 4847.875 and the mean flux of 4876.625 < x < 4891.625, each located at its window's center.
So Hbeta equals 2.2 A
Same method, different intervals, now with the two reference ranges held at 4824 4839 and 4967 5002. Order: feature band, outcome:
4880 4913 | 0.4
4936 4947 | -0.8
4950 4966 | -1.0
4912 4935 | -0.3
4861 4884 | 2.2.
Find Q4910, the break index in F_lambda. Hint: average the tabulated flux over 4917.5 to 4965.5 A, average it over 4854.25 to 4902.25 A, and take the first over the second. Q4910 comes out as 1.1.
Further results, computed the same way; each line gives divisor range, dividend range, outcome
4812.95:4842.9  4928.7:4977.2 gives 1.02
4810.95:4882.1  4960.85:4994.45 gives 1.04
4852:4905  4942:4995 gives 1.09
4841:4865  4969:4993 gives 1.07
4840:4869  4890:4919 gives 1.07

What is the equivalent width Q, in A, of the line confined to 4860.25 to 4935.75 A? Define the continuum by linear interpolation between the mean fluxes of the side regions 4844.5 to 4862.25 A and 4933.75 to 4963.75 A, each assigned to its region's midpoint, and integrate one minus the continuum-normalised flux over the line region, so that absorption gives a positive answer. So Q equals 1.5 A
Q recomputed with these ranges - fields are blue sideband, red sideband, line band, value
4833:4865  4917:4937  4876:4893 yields 0.28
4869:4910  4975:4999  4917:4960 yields -2.87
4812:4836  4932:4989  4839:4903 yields 5.07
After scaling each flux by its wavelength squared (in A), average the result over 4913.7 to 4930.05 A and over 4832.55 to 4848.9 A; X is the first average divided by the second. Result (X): 1.06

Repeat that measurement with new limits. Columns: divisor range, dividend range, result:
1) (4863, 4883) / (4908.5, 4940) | 1.12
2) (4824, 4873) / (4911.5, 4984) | 1.12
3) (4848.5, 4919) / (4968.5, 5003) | 1.07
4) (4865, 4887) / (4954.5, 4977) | 1.16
